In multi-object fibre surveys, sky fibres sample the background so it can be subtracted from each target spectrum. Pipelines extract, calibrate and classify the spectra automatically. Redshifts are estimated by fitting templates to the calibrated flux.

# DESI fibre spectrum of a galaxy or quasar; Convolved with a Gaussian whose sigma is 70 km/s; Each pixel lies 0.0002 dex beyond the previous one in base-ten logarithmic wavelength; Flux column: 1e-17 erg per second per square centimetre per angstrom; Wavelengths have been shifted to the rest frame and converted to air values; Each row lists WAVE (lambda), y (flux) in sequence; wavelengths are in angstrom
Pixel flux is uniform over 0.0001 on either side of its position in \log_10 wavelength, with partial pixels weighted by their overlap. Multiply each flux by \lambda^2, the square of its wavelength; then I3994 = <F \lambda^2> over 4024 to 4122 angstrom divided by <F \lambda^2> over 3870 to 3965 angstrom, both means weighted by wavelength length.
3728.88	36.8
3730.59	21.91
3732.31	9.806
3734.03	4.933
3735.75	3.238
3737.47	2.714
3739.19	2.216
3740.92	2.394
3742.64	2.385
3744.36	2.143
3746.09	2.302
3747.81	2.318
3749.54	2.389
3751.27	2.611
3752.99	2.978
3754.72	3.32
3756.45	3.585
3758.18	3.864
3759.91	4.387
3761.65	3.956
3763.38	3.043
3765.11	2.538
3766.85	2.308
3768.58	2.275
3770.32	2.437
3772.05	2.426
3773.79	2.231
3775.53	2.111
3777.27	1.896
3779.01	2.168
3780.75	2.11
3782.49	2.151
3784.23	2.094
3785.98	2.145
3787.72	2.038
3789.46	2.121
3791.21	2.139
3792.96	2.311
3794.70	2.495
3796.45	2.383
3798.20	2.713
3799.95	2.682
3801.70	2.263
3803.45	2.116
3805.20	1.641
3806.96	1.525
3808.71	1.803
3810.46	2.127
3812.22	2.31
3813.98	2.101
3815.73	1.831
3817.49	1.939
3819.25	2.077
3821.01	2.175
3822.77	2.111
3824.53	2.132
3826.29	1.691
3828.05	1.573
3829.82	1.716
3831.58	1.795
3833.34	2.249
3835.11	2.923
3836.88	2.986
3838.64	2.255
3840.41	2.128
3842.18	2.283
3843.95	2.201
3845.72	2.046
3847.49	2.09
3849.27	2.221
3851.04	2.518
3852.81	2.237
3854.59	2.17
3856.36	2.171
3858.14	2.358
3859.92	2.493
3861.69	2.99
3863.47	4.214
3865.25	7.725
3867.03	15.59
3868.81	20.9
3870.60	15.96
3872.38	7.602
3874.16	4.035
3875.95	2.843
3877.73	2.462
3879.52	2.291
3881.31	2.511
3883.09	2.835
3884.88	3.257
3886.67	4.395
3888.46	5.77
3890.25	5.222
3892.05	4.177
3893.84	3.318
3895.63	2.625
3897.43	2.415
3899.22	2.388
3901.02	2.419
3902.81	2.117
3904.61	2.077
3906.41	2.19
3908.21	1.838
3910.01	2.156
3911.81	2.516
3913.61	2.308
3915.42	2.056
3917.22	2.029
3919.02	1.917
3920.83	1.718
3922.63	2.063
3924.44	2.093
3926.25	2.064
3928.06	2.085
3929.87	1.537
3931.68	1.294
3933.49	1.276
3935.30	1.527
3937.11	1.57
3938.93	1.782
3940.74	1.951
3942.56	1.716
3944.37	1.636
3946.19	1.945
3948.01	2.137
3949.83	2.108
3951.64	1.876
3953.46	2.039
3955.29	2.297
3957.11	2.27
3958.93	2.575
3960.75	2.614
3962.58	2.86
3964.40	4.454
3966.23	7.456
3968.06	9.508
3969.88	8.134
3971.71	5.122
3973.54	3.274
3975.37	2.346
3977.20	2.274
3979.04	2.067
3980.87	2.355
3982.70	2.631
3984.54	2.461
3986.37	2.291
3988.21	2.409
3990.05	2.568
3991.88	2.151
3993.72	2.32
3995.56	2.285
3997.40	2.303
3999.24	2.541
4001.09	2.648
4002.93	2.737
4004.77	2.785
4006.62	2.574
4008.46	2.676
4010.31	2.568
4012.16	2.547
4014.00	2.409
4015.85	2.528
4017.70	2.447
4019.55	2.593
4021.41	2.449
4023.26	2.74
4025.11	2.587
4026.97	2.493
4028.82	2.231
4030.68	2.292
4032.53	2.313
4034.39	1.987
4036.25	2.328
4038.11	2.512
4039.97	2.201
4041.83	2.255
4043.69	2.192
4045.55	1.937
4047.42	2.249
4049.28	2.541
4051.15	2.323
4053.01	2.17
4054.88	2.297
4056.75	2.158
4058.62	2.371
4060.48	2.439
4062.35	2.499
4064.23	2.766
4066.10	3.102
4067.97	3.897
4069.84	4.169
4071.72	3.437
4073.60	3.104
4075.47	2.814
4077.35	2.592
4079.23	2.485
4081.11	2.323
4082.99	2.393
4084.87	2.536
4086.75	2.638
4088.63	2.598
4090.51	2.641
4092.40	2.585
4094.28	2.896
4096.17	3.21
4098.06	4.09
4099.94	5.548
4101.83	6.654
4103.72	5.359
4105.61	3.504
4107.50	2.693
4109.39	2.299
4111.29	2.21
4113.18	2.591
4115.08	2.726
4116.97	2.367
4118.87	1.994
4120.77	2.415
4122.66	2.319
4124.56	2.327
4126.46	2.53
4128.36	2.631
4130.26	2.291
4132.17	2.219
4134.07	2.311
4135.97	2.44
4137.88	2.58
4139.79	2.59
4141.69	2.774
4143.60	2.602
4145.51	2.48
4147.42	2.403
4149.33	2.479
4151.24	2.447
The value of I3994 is 1.10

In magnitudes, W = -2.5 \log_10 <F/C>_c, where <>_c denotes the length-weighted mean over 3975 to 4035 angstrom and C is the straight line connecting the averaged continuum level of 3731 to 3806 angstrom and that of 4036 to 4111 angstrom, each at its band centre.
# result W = 0.19 mag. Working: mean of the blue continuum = 2.87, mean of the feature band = 2.45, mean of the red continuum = 2.92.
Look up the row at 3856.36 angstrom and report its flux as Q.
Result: 2.171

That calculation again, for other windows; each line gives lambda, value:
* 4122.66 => 2.319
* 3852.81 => 2.237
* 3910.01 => 2.156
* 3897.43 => 2.415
